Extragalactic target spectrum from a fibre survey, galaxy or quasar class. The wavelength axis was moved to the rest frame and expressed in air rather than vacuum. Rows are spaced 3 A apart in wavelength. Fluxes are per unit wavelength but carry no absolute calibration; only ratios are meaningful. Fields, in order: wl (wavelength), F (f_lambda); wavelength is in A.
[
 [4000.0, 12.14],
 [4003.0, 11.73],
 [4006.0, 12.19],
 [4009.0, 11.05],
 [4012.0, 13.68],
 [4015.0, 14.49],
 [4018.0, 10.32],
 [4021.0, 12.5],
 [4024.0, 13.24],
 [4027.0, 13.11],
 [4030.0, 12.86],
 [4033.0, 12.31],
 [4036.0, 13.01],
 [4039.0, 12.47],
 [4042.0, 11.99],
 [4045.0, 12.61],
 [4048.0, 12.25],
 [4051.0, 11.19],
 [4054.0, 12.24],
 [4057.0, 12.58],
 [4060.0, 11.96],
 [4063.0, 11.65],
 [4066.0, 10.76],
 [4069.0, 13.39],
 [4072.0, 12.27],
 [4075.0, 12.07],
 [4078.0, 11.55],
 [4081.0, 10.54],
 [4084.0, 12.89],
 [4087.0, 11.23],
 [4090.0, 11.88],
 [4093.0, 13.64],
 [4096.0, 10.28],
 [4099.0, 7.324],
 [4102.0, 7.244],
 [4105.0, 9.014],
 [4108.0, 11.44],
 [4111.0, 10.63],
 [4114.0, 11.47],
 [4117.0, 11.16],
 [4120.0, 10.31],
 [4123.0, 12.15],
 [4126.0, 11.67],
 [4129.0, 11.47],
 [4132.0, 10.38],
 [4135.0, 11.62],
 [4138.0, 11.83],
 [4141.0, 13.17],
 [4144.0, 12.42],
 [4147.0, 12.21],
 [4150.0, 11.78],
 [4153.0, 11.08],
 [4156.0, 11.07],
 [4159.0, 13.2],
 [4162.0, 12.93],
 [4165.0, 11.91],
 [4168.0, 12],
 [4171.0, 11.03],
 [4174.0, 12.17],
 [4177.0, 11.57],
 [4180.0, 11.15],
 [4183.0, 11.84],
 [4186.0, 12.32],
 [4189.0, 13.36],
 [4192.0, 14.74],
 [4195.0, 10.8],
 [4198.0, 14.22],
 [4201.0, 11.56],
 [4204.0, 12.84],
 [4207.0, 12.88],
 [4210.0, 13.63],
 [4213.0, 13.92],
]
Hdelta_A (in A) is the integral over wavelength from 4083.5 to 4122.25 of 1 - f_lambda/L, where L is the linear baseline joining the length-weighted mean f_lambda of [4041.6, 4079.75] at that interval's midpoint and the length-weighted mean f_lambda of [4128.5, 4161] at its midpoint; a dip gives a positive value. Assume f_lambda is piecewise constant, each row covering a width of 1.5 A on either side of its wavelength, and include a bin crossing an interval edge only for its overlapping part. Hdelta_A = 4.3 A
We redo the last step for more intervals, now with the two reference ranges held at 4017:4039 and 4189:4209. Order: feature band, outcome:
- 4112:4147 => 3.1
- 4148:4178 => 2.2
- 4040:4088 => 2.5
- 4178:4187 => 0.8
